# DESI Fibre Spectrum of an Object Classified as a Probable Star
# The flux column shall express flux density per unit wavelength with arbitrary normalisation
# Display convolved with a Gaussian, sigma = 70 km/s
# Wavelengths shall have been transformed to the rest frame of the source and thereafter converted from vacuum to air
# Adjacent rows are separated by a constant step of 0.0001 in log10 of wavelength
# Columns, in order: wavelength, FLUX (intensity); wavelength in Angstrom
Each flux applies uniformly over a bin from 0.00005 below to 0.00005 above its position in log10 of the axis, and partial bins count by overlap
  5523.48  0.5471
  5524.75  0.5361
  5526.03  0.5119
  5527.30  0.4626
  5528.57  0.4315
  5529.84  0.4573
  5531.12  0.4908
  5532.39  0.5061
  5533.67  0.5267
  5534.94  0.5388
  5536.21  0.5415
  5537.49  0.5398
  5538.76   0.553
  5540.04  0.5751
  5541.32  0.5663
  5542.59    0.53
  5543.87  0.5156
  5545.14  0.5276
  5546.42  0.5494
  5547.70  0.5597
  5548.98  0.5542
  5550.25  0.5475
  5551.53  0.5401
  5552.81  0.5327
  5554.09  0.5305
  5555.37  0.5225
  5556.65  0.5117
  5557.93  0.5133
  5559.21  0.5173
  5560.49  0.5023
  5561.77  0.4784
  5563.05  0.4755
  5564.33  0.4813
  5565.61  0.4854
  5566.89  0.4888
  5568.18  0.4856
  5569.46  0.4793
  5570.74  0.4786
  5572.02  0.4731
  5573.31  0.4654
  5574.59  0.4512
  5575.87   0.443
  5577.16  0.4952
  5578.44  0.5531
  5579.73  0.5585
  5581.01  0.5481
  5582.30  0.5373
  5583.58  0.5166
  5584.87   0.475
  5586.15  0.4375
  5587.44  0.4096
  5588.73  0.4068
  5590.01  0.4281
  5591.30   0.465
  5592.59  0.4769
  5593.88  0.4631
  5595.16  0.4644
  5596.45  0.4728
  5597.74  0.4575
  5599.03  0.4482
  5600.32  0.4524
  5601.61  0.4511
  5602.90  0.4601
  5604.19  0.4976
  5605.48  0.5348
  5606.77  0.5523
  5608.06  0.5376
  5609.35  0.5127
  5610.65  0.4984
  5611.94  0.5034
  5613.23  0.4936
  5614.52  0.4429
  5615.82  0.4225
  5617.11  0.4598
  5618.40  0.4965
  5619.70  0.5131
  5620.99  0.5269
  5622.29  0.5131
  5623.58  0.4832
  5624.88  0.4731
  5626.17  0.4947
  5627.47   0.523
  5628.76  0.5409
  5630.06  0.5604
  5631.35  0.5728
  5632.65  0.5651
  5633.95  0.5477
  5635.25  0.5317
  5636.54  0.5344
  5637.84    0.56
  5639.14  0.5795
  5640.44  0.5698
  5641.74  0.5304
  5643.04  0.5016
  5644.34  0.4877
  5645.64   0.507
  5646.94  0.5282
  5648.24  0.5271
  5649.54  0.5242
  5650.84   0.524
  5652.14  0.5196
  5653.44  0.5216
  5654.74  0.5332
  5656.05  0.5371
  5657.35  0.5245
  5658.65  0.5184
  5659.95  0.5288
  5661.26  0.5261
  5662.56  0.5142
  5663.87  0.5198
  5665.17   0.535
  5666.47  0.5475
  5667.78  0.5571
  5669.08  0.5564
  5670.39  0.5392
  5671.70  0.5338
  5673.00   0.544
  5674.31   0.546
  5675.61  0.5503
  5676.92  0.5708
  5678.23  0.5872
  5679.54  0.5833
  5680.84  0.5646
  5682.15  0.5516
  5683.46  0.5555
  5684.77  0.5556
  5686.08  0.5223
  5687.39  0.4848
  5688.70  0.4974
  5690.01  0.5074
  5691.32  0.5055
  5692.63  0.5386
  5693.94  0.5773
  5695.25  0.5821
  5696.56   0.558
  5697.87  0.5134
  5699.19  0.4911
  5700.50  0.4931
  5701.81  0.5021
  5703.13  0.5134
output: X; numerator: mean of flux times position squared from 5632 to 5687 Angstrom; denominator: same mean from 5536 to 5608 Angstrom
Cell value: 1.11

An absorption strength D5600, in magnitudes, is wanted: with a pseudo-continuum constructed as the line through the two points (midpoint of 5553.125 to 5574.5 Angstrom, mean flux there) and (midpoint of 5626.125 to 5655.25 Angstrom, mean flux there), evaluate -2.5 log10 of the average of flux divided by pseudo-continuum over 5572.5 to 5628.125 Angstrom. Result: 0.062 mag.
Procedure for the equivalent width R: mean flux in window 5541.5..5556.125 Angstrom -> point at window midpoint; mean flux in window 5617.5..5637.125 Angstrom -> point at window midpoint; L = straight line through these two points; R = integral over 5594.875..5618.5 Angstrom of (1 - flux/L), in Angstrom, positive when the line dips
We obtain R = 2.06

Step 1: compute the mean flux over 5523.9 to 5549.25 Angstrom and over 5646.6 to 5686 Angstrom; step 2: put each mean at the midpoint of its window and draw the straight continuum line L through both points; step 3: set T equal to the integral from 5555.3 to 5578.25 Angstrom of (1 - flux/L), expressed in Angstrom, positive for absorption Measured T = 1.8 Angstrom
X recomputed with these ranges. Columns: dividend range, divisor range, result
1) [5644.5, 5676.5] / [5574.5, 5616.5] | 1.13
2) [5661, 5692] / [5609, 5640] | 1.07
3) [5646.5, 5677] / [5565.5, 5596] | 1.15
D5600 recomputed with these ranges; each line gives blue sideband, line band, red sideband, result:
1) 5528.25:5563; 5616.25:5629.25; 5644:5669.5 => 0.05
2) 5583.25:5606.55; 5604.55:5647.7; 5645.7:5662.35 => -0.05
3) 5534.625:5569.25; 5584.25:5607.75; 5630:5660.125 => 0.14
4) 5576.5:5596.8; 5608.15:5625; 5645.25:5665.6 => 0.02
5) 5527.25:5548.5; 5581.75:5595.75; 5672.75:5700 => 0.15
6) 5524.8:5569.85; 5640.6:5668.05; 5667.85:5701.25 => 0.02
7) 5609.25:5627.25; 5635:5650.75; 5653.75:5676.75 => -0.04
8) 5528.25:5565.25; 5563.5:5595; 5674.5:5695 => 0.10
